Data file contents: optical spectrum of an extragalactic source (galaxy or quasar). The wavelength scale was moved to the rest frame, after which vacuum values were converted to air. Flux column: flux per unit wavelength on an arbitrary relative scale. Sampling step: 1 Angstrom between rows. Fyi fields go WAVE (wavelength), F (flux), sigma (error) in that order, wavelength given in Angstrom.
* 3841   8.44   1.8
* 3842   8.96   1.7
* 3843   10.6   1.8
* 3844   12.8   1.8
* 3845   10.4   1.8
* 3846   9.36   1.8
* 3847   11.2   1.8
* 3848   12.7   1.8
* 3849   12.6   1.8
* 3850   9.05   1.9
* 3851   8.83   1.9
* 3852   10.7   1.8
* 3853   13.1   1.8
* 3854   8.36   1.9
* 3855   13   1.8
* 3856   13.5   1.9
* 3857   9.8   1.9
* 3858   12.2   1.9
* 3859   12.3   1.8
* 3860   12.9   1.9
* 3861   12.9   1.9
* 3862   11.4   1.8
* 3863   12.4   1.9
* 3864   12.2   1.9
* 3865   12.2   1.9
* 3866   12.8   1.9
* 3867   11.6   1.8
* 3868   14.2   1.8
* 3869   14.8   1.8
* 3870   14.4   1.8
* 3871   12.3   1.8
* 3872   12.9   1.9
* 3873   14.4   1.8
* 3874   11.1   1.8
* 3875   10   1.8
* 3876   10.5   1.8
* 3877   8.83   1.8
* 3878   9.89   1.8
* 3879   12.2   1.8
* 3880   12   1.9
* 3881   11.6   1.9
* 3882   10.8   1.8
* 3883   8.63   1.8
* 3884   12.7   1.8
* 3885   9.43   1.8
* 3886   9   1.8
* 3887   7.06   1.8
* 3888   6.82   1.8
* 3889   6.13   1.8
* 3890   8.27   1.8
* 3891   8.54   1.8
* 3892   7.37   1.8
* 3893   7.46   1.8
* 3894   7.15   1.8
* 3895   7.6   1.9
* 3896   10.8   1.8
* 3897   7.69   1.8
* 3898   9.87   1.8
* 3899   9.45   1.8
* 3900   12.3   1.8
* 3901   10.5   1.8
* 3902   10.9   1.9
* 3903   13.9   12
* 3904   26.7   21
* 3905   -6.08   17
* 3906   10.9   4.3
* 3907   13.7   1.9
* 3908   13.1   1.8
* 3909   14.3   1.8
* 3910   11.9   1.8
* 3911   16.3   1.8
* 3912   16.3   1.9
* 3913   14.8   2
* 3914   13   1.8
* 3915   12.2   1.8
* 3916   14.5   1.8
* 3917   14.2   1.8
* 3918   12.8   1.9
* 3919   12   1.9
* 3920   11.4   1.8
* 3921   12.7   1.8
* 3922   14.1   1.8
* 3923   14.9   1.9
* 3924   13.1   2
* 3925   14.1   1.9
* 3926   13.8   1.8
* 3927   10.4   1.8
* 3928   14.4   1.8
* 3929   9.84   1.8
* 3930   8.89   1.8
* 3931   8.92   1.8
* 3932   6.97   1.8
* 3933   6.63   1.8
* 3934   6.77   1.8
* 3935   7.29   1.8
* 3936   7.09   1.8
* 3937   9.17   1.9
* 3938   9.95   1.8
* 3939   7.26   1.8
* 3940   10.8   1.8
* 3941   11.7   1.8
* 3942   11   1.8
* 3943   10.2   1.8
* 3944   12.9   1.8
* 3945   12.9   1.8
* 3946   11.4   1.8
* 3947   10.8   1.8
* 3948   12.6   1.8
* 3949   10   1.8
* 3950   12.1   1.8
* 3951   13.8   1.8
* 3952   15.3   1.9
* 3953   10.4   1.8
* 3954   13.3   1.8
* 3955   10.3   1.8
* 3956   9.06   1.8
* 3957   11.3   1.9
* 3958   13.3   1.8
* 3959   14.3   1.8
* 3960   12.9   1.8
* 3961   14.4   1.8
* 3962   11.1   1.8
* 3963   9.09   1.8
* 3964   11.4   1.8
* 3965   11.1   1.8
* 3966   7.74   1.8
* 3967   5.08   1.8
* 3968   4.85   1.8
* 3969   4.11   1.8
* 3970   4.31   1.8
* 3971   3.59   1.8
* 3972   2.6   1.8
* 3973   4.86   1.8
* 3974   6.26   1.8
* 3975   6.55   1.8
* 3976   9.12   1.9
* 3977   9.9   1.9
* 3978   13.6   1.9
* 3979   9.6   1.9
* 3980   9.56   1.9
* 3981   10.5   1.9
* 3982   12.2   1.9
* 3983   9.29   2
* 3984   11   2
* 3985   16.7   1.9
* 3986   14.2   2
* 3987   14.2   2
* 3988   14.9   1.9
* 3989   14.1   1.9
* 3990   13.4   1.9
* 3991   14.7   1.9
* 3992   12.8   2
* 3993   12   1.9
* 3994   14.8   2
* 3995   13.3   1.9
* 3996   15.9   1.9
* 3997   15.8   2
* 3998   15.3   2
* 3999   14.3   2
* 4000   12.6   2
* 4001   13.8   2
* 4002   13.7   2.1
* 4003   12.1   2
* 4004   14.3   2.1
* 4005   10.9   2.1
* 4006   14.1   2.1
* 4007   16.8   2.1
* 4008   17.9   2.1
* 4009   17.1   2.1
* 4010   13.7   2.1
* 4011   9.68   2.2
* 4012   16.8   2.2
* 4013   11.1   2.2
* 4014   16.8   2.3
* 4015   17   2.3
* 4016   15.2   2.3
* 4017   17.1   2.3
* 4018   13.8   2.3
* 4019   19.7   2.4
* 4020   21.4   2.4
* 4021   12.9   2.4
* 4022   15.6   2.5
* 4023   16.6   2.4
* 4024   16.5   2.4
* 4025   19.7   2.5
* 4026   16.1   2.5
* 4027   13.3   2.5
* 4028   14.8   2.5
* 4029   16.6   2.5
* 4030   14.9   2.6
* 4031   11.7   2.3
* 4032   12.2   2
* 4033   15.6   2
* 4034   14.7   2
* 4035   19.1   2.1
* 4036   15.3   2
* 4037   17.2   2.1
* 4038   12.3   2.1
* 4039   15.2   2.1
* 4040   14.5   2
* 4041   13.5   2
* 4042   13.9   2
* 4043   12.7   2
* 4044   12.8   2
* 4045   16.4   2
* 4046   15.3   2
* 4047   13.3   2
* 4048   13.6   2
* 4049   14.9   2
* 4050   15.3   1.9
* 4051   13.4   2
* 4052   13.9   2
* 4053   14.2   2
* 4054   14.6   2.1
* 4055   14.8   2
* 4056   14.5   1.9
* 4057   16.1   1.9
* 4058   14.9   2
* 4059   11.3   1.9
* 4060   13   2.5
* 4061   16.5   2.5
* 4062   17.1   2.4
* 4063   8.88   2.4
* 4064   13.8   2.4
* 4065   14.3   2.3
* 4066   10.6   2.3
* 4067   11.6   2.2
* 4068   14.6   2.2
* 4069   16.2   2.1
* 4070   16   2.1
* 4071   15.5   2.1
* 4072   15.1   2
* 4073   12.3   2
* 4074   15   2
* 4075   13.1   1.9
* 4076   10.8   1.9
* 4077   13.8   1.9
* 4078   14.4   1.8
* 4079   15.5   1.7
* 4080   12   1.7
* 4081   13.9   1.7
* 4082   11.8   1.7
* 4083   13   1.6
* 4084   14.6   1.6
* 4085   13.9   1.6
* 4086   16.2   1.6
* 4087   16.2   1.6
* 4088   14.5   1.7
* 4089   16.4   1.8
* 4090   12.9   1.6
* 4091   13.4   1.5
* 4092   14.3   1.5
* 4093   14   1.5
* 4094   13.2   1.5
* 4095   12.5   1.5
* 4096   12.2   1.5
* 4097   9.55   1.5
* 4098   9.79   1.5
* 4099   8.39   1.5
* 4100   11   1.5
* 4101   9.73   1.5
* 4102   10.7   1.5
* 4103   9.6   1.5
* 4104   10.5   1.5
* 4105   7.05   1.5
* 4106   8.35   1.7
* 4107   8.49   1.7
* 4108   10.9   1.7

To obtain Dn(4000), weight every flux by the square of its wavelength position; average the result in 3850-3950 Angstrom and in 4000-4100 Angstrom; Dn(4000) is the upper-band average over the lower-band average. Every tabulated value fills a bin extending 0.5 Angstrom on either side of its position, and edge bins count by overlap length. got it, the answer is 1.38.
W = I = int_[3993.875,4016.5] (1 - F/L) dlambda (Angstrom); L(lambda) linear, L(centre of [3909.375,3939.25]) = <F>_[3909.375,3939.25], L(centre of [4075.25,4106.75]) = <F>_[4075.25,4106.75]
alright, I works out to -4.76 Angstrom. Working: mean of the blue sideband 11.6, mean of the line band 14.5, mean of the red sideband 12.4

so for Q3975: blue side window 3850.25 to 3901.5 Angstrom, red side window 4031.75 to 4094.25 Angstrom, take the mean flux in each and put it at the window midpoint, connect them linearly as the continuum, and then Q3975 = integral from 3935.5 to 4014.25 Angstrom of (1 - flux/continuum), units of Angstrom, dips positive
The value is 6.6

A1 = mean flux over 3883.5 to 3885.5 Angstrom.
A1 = 11.1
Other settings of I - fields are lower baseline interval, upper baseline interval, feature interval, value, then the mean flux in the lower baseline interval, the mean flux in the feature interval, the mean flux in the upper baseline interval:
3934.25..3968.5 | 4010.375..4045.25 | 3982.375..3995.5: -0.6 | 10.7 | 13.5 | 15.2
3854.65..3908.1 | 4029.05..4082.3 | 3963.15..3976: 6.4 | 10.9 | 6.24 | 14.1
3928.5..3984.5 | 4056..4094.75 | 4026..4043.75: -3.0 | 9.66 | 14.6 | 14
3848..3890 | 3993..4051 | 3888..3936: 4.9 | 11.2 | 11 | 14.9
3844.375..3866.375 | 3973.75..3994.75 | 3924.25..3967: 3.7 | 11.5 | 10.8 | 12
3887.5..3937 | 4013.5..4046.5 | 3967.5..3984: 7.1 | 10.9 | 7.66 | 15.5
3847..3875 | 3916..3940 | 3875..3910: 4.4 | 12.1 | 10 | 10.8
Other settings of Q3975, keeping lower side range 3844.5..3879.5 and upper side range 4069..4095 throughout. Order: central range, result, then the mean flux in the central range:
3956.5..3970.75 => 3.6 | 9.54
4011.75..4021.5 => -2.0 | 16.2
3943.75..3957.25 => 0.9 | 11.9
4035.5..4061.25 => -1.2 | 14.3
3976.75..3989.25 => 0.7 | 12.3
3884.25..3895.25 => 3.8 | 7.83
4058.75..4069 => 0.4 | 13.4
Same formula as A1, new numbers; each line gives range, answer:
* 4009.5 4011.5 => 11.7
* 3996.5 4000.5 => 14.5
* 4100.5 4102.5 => 10.2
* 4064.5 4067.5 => 12.2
